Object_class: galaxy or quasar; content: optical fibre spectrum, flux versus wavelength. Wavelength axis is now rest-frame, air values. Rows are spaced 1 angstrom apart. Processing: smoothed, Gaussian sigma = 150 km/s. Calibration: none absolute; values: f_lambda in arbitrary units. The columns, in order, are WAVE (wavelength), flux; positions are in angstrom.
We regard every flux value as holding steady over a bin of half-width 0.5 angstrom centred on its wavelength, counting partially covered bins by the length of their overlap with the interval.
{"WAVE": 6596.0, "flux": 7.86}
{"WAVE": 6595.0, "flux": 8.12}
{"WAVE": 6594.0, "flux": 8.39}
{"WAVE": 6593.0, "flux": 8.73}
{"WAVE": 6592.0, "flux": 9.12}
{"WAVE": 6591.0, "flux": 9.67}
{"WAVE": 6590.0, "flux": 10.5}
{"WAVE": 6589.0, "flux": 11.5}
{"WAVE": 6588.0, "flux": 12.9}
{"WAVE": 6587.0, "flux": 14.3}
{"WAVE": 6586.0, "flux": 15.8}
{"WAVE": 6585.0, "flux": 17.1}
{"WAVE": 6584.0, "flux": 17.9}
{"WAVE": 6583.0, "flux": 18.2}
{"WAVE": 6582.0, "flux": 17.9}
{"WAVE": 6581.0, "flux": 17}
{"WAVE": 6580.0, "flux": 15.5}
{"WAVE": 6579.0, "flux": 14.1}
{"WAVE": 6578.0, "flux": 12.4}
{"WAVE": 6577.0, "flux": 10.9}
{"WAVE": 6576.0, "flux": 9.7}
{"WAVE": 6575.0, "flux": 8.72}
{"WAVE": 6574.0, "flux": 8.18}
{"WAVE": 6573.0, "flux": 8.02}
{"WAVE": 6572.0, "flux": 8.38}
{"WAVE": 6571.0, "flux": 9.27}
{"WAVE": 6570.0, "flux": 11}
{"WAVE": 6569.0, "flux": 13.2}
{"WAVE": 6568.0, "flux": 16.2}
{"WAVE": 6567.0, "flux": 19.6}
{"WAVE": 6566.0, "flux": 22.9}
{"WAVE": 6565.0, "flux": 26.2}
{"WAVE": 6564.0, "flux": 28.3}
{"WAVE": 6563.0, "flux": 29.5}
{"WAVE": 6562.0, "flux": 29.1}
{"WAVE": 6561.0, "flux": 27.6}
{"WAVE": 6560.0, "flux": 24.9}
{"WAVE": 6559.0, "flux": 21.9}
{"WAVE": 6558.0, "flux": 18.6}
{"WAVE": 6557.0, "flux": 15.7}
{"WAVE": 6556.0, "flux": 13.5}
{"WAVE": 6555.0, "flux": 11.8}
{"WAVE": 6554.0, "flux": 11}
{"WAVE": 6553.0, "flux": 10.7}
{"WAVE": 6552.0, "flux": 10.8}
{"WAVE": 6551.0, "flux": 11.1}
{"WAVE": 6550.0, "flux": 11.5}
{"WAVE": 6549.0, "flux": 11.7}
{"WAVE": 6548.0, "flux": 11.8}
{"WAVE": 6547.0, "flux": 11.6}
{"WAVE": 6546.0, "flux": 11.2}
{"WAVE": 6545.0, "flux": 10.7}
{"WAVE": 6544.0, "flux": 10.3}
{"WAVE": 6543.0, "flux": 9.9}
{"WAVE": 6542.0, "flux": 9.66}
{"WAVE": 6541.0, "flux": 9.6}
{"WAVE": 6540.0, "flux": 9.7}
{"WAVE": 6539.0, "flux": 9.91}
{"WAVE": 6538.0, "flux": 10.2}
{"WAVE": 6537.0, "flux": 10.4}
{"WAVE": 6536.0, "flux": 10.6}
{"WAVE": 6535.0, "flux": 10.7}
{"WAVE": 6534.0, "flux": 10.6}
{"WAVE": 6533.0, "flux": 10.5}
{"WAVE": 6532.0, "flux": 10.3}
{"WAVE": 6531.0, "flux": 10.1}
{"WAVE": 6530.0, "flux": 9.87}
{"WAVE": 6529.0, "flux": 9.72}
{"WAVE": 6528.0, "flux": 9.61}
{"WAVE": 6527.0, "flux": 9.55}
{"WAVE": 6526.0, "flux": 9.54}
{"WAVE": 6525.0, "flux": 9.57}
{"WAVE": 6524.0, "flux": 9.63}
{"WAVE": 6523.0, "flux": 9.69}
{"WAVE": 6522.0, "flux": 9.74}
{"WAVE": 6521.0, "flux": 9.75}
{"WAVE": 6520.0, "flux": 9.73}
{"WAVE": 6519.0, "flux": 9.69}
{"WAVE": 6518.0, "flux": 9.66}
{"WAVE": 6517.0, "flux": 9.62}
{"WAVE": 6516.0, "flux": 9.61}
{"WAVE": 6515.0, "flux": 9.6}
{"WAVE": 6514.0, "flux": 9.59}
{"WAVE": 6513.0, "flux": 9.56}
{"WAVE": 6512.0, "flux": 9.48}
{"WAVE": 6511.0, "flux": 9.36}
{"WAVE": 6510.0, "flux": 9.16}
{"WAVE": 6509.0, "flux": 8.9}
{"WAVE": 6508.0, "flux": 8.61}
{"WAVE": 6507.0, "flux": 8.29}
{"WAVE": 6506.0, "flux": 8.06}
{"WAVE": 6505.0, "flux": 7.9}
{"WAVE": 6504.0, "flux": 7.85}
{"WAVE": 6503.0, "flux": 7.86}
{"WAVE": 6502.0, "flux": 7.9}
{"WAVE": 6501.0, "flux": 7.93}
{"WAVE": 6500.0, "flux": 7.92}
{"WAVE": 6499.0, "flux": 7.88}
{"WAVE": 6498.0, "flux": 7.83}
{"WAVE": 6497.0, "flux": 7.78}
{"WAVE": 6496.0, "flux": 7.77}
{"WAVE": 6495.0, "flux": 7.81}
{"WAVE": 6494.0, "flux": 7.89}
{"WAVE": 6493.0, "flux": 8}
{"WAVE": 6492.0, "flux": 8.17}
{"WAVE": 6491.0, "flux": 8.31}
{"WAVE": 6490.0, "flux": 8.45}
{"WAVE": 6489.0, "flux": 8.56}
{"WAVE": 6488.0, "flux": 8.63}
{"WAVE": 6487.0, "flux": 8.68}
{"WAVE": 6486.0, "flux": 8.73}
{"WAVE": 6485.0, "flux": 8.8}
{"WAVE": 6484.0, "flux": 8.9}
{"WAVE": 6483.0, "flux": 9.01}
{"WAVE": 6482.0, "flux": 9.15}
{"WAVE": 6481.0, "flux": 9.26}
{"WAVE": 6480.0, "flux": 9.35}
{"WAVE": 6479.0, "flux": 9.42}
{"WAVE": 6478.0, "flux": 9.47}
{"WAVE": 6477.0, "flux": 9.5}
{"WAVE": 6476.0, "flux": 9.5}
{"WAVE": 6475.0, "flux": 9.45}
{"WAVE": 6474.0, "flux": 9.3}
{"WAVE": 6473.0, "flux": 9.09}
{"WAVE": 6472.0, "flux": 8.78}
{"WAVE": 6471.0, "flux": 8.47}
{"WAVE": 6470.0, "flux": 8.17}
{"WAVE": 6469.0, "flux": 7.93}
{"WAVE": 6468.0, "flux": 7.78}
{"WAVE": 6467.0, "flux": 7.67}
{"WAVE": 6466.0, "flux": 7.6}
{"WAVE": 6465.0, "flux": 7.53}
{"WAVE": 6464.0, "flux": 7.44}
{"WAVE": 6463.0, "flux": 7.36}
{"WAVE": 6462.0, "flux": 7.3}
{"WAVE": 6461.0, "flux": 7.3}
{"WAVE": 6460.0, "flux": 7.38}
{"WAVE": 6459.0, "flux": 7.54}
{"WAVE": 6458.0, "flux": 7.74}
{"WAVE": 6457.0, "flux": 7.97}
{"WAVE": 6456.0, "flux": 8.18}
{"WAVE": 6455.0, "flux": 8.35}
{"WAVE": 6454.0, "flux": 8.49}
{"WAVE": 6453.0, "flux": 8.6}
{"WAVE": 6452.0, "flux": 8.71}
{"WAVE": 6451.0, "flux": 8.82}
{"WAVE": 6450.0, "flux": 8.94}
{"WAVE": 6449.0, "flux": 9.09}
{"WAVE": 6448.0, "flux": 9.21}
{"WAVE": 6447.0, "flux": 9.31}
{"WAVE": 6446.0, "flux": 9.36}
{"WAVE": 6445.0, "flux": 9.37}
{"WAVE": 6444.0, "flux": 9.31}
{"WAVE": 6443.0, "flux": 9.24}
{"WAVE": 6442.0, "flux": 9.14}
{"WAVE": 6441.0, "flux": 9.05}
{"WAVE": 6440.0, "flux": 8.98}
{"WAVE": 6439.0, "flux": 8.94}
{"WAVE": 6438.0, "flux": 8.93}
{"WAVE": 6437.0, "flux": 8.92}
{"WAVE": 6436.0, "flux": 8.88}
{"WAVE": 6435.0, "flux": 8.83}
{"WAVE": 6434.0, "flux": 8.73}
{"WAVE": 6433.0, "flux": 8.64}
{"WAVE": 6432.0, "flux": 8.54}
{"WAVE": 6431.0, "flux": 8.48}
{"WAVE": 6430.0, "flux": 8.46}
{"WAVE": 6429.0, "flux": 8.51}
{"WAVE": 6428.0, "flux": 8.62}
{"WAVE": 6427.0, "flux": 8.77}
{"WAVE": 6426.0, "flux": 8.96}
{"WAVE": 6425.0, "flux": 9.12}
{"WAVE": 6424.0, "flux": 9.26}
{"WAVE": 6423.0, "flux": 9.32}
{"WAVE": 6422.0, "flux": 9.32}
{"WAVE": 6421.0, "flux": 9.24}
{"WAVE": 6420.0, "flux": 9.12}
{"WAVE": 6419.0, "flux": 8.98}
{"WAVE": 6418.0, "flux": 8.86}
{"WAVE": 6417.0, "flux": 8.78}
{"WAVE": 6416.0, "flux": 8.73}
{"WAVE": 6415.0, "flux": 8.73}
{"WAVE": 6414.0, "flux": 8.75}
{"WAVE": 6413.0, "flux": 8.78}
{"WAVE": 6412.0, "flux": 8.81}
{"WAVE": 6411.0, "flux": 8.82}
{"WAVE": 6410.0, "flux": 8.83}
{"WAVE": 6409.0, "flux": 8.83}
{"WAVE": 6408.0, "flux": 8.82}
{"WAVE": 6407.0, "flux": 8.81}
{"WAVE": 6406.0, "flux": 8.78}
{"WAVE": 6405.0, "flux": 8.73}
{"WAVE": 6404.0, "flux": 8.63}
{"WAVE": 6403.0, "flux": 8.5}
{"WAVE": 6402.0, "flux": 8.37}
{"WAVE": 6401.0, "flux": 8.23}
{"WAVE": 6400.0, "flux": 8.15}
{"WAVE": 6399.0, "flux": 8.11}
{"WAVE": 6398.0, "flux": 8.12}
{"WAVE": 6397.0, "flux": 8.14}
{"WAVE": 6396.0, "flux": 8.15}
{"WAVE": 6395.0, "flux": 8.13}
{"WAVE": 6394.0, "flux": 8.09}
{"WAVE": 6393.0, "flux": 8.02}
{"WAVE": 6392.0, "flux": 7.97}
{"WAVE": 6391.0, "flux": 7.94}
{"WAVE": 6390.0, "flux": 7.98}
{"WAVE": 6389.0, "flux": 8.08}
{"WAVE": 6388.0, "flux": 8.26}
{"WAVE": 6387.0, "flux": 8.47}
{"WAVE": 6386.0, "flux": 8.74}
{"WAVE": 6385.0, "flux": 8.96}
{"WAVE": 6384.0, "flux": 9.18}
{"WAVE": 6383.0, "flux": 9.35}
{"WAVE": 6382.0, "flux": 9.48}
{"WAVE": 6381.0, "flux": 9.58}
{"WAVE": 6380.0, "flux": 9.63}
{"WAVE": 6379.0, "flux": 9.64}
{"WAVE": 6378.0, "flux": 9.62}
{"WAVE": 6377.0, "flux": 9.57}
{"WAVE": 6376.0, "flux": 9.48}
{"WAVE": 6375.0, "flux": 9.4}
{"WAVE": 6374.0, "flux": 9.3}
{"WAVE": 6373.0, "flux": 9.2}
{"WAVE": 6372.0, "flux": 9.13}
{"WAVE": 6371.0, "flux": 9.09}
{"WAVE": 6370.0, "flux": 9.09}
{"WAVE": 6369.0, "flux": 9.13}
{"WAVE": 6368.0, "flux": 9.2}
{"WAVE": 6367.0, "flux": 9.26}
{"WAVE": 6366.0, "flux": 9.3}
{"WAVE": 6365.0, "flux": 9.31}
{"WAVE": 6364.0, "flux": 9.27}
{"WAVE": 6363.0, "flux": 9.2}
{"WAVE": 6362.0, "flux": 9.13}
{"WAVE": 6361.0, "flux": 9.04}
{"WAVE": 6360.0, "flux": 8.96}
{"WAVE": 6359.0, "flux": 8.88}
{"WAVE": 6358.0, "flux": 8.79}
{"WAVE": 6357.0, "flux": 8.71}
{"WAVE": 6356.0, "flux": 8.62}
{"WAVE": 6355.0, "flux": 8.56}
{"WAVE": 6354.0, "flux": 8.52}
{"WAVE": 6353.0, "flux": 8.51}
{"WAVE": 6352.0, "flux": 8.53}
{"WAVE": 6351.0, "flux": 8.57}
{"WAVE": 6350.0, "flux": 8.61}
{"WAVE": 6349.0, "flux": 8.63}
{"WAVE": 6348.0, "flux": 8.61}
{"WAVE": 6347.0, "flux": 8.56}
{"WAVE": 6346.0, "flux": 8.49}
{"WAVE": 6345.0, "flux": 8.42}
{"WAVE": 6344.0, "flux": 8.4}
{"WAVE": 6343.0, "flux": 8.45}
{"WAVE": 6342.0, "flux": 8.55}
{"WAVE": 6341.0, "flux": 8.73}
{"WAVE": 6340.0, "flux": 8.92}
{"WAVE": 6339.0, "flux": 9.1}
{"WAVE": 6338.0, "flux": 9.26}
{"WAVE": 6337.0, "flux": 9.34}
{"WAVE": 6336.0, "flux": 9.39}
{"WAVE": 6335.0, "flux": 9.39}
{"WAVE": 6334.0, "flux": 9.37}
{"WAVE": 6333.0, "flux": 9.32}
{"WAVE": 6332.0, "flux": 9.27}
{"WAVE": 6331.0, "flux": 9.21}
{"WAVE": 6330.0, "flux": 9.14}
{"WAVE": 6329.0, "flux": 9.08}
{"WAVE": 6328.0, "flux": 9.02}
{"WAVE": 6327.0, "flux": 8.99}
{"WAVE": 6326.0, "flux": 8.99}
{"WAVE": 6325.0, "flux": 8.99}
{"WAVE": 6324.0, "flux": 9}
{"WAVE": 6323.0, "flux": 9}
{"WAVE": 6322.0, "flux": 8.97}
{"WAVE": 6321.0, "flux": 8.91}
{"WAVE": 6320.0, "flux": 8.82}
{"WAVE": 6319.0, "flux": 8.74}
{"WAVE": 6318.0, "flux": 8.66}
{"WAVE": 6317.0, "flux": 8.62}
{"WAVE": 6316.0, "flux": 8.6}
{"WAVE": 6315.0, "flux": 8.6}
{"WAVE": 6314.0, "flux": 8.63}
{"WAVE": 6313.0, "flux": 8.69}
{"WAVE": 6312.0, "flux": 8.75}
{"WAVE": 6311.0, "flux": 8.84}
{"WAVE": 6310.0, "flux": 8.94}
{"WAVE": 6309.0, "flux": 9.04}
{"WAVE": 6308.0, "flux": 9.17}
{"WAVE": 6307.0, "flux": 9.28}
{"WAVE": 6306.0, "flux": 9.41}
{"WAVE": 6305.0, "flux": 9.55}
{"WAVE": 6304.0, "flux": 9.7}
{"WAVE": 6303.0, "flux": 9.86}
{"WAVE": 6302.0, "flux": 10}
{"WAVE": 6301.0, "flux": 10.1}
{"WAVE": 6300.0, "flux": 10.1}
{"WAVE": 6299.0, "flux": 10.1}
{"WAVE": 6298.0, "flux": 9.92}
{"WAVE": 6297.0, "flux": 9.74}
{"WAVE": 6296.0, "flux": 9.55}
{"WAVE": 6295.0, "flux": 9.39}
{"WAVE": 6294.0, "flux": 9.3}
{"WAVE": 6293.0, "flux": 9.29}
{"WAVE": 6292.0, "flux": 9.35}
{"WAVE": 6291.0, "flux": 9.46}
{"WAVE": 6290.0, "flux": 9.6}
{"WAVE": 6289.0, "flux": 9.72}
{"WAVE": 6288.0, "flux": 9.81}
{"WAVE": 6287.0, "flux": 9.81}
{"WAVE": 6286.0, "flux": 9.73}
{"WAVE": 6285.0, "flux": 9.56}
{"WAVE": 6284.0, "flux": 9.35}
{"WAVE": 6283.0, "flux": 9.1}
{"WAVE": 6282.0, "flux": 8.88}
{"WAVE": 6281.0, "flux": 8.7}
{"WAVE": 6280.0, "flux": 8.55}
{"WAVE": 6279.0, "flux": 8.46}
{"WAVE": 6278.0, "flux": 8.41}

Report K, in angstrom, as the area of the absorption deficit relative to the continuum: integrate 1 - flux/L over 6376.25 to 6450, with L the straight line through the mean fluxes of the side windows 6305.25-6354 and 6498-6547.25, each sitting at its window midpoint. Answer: 2.76 angstrom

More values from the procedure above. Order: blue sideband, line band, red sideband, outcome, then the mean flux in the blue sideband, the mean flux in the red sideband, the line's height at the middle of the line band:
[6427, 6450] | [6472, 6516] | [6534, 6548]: 4.7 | 8.93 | 10.4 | 9.73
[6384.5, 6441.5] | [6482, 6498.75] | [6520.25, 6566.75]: 4.6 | 8.64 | 13.5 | 11.5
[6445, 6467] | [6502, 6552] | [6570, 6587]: 5.5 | 8.22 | 13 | 11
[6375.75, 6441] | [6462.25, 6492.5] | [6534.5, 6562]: 6.4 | 8.76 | 13.1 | 10.9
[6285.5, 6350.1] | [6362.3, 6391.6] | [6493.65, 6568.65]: 2.4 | 9.16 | 11.9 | 9.91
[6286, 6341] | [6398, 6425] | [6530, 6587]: 5.9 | 9.26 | 14.1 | 11.2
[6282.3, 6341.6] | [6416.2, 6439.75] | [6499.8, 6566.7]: 4.1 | 9.26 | 12.1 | 10.7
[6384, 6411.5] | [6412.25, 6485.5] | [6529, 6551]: 3.6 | 8.41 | 10.5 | 9.16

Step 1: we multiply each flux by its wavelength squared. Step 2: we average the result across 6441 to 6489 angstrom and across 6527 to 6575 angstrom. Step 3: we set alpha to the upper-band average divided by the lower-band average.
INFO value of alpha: 1.6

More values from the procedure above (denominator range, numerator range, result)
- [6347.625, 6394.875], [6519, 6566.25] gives 1.58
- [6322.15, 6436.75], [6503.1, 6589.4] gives 1.50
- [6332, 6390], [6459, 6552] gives 1.06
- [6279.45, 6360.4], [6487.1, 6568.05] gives 1.36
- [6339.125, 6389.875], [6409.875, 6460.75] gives 1.00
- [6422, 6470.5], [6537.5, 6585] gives 1.78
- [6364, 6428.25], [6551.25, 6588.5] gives 1.93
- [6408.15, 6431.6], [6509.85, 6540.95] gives 1.15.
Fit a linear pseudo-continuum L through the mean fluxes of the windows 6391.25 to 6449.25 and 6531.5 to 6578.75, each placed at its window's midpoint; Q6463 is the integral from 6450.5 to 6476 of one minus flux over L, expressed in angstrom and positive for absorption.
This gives 5.48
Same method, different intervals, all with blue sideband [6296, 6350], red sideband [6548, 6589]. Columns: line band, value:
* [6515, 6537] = 7.1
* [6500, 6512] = 4.8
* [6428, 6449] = 5.6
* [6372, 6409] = 7.4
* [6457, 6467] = 4.2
